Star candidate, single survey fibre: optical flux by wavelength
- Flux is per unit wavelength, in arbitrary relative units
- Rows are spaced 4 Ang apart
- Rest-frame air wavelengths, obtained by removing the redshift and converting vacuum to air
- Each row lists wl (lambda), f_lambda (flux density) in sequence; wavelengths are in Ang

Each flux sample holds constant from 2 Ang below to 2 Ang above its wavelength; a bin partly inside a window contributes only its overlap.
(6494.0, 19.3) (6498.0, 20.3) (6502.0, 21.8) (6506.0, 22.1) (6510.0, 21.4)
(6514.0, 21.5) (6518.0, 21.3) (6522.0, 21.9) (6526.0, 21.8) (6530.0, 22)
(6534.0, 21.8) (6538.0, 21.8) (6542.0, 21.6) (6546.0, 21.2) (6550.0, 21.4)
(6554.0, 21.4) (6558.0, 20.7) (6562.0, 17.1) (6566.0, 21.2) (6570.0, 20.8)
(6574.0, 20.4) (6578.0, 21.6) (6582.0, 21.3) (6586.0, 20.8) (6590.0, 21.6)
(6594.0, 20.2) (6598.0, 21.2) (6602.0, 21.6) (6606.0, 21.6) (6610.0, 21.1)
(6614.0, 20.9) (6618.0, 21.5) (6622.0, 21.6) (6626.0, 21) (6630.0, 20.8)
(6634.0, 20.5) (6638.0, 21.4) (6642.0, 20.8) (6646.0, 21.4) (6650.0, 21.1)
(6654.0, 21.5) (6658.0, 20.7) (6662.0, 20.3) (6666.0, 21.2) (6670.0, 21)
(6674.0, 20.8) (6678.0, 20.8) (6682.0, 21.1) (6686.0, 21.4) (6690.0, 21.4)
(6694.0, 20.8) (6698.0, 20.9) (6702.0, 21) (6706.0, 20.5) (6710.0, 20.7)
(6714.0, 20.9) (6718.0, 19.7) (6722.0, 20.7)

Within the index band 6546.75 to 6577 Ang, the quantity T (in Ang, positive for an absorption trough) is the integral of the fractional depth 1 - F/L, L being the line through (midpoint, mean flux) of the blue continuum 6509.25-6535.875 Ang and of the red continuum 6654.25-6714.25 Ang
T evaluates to 1.4 Ang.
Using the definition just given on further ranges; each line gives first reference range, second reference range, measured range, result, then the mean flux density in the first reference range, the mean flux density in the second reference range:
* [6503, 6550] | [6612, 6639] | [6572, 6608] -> 0.25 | 21.7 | 21.1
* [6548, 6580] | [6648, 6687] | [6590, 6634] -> -0.80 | 20.6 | 21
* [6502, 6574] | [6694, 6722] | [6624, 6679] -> -0.32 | 21.2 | 20.6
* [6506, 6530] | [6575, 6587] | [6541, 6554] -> 0.04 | 21.7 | 21.2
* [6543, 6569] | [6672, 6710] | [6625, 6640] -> -0.10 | 20.6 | 21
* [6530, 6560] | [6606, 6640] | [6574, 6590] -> 0.09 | 21.5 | 21.1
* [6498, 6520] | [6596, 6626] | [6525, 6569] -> 0.76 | 21.5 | 21.3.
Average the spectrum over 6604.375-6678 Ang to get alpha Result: 21.1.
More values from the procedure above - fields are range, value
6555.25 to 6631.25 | 20.9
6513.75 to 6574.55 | 21.1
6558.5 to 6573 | 19.9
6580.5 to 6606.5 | 21.2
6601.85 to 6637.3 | 21.2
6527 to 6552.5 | 21.6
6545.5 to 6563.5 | 20.4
